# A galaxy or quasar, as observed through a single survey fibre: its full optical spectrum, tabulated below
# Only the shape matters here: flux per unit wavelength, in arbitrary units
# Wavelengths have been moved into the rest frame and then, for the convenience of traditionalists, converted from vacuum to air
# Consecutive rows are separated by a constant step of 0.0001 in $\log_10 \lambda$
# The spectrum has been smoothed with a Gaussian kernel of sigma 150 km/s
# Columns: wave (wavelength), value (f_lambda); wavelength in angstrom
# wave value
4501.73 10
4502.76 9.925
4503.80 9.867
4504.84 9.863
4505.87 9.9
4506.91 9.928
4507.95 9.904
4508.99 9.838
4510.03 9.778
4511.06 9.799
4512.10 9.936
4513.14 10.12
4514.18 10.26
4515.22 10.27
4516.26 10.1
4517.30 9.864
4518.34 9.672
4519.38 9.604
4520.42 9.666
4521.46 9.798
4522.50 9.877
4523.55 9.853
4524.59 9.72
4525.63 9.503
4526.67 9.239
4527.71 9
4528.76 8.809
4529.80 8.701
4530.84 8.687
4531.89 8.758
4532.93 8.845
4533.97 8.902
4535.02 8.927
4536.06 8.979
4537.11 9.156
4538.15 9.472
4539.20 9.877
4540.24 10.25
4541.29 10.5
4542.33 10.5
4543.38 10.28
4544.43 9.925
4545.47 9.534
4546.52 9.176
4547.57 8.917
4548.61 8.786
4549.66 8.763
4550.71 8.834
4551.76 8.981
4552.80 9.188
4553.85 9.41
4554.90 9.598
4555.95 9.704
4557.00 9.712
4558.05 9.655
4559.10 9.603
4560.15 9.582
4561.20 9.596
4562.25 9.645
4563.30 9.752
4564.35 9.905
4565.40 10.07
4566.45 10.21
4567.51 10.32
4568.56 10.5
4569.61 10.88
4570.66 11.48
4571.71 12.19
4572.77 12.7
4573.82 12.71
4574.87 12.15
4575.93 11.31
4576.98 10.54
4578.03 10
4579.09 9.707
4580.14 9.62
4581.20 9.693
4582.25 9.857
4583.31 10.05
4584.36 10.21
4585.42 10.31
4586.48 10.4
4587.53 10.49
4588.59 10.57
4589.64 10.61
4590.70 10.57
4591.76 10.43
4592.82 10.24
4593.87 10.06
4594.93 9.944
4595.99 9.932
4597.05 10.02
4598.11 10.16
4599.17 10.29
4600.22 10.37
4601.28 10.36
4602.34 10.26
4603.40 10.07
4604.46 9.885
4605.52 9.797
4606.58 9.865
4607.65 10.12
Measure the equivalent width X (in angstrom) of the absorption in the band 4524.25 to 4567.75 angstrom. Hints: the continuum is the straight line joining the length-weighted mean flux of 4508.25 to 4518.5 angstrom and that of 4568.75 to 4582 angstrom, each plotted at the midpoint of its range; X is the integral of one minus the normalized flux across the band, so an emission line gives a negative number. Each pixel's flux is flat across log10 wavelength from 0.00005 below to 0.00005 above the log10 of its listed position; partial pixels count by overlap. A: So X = 4.51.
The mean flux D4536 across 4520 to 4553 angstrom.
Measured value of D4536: 9.36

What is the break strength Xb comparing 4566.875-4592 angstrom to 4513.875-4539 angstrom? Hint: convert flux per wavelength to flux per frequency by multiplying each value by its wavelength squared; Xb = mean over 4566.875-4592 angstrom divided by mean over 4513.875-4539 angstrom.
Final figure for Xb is 1.17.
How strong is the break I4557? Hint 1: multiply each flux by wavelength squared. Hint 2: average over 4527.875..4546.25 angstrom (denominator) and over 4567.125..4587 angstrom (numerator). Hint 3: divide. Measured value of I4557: 1.17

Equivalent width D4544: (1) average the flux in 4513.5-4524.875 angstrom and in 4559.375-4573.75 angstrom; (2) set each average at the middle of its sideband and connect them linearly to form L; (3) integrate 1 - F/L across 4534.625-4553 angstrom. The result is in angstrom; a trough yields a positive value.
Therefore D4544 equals 1.4 angstrom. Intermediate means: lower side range 9.88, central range 9.46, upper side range 10.6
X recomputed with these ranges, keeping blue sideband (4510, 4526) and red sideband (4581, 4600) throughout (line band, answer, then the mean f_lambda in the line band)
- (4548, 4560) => 0.9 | 9.3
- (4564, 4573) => -0.7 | 10.9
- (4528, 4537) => 1.0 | 8.84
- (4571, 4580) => -1.0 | 11.3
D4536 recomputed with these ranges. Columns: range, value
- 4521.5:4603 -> 9.94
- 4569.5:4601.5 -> 10.6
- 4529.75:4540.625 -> 9.15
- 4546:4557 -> 9.16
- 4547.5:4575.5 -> 10.1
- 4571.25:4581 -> 11.1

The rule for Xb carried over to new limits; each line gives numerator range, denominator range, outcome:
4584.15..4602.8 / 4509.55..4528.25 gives 1.09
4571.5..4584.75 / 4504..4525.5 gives 1.12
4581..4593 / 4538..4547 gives 1.05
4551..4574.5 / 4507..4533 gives 1.09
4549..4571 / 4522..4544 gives 1.05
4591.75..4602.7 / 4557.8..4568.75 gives 1.05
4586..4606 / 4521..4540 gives 1.14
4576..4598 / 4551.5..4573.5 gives 1.01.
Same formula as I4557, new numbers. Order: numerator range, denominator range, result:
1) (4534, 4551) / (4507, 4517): 0.96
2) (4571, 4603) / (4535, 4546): 1.10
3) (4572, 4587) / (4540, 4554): 1.14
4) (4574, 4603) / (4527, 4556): 1.13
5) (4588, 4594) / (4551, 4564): 1.11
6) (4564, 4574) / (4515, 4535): 1.20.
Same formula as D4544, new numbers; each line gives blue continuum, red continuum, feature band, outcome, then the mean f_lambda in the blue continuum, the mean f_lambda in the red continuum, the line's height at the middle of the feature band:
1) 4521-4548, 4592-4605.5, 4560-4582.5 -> -1.74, 9.43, 10.1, 9.83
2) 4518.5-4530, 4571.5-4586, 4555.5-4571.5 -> 0.47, 9.46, 10.7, 10.4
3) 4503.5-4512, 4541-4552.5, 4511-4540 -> 0.60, 9.87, 9.45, 9.68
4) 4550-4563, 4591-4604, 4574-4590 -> -0.82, 9.45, 10.2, 9.91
